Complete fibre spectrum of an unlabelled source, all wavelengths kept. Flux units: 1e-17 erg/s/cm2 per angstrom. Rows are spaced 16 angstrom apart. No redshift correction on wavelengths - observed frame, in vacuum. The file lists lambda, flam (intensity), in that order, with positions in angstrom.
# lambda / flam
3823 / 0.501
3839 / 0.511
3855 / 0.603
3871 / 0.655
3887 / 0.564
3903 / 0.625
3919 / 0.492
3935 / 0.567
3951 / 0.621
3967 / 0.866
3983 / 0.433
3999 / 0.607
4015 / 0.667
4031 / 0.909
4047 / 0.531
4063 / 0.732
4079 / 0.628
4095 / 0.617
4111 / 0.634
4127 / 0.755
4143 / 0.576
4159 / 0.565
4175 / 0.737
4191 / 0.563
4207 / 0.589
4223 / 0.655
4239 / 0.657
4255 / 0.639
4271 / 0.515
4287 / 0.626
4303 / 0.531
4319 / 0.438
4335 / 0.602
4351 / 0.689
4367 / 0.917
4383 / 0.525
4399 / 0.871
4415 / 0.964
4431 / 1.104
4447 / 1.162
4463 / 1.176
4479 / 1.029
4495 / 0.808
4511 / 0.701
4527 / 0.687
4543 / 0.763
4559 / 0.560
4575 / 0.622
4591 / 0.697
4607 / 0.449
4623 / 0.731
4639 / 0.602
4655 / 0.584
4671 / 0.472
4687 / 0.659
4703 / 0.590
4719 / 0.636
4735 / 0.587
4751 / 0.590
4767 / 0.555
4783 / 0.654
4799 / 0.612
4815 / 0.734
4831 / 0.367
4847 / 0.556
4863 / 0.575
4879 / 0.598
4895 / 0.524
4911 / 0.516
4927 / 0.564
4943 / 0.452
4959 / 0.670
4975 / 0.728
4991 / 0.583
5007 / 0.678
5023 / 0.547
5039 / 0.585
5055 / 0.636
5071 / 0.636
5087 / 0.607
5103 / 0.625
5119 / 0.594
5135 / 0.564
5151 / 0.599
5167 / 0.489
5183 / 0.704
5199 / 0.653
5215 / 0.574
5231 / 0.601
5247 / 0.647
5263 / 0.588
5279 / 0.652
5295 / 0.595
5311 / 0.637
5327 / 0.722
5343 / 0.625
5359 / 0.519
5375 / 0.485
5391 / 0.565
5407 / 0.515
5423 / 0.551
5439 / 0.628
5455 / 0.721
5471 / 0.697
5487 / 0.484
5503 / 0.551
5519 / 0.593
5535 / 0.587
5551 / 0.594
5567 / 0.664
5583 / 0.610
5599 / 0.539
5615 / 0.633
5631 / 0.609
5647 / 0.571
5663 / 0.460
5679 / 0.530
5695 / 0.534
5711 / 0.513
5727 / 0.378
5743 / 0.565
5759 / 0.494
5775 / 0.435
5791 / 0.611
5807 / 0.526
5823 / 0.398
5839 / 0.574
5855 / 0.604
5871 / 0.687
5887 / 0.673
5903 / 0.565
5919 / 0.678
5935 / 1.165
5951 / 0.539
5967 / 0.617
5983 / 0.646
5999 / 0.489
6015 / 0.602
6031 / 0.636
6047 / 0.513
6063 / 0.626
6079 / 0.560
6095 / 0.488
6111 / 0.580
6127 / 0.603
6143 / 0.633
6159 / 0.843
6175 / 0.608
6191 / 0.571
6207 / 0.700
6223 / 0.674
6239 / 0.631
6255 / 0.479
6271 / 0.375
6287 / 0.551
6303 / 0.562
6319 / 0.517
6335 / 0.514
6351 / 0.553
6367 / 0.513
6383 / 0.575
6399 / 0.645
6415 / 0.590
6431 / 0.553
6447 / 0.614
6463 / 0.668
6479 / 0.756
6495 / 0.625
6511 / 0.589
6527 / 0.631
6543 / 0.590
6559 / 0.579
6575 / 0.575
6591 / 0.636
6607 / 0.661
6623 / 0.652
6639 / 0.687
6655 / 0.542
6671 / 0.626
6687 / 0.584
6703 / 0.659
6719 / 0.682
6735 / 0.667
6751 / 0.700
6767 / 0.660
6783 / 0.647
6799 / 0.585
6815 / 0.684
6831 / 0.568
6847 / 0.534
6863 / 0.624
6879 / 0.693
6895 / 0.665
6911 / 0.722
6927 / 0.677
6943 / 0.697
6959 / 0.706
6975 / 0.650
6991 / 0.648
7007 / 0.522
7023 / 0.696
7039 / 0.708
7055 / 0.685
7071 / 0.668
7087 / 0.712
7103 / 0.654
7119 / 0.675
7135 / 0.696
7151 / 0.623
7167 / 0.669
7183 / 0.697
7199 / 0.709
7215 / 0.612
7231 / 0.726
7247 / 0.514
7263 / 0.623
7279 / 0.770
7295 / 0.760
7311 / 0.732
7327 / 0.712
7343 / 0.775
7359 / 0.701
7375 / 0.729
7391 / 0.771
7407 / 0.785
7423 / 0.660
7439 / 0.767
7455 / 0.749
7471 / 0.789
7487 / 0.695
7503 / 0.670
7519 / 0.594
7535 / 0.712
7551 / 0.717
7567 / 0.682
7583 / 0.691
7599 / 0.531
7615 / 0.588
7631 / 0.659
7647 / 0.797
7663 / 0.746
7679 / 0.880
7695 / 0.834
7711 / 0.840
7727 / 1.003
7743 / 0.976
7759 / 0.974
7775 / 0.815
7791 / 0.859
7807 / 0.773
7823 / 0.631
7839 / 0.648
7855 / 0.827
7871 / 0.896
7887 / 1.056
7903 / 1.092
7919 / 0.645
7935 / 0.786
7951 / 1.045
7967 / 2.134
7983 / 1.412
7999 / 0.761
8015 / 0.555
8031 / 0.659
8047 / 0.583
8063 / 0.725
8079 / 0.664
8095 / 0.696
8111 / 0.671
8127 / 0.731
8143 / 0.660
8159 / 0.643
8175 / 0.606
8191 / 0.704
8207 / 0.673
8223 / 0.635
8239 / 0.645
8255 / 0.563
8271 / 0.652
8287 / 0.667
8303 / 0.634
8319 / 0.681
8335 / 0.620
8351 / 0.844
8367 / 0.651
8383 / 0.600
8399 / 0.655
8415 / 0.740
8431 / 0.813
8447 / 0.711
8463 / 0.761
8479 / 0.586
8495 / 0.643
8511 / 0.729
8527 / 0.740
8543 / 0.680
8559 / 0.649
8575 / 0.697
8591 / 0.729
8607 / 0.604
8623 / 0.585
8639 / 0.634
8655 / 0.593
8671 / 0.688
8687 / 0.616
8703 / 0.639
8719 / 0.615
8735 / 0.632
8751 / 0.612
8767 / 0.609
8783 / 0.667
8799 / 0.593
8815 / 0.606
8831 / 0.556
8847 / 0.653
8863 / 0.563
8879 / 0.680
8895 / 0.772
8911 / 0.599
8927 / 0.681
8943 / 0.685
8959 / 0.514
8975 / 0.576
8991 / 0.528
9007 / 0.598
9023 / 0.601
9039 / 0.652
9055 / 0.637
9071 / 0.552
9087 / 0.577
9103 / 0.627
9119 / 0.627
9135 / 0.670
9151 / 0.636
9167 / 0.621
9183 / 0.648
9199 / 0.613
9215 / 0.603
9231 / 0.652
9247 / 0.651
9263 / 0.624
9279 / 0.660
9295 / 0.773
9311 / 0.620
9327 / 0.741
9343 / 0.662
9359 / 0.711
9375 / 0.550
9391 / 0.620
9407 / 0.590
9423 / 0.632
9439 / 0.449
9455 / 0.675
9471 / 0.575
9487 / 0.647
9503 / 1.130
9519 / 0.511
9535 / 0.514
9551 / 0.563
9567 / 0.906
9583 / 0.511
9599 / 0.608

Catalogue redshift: 0.592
